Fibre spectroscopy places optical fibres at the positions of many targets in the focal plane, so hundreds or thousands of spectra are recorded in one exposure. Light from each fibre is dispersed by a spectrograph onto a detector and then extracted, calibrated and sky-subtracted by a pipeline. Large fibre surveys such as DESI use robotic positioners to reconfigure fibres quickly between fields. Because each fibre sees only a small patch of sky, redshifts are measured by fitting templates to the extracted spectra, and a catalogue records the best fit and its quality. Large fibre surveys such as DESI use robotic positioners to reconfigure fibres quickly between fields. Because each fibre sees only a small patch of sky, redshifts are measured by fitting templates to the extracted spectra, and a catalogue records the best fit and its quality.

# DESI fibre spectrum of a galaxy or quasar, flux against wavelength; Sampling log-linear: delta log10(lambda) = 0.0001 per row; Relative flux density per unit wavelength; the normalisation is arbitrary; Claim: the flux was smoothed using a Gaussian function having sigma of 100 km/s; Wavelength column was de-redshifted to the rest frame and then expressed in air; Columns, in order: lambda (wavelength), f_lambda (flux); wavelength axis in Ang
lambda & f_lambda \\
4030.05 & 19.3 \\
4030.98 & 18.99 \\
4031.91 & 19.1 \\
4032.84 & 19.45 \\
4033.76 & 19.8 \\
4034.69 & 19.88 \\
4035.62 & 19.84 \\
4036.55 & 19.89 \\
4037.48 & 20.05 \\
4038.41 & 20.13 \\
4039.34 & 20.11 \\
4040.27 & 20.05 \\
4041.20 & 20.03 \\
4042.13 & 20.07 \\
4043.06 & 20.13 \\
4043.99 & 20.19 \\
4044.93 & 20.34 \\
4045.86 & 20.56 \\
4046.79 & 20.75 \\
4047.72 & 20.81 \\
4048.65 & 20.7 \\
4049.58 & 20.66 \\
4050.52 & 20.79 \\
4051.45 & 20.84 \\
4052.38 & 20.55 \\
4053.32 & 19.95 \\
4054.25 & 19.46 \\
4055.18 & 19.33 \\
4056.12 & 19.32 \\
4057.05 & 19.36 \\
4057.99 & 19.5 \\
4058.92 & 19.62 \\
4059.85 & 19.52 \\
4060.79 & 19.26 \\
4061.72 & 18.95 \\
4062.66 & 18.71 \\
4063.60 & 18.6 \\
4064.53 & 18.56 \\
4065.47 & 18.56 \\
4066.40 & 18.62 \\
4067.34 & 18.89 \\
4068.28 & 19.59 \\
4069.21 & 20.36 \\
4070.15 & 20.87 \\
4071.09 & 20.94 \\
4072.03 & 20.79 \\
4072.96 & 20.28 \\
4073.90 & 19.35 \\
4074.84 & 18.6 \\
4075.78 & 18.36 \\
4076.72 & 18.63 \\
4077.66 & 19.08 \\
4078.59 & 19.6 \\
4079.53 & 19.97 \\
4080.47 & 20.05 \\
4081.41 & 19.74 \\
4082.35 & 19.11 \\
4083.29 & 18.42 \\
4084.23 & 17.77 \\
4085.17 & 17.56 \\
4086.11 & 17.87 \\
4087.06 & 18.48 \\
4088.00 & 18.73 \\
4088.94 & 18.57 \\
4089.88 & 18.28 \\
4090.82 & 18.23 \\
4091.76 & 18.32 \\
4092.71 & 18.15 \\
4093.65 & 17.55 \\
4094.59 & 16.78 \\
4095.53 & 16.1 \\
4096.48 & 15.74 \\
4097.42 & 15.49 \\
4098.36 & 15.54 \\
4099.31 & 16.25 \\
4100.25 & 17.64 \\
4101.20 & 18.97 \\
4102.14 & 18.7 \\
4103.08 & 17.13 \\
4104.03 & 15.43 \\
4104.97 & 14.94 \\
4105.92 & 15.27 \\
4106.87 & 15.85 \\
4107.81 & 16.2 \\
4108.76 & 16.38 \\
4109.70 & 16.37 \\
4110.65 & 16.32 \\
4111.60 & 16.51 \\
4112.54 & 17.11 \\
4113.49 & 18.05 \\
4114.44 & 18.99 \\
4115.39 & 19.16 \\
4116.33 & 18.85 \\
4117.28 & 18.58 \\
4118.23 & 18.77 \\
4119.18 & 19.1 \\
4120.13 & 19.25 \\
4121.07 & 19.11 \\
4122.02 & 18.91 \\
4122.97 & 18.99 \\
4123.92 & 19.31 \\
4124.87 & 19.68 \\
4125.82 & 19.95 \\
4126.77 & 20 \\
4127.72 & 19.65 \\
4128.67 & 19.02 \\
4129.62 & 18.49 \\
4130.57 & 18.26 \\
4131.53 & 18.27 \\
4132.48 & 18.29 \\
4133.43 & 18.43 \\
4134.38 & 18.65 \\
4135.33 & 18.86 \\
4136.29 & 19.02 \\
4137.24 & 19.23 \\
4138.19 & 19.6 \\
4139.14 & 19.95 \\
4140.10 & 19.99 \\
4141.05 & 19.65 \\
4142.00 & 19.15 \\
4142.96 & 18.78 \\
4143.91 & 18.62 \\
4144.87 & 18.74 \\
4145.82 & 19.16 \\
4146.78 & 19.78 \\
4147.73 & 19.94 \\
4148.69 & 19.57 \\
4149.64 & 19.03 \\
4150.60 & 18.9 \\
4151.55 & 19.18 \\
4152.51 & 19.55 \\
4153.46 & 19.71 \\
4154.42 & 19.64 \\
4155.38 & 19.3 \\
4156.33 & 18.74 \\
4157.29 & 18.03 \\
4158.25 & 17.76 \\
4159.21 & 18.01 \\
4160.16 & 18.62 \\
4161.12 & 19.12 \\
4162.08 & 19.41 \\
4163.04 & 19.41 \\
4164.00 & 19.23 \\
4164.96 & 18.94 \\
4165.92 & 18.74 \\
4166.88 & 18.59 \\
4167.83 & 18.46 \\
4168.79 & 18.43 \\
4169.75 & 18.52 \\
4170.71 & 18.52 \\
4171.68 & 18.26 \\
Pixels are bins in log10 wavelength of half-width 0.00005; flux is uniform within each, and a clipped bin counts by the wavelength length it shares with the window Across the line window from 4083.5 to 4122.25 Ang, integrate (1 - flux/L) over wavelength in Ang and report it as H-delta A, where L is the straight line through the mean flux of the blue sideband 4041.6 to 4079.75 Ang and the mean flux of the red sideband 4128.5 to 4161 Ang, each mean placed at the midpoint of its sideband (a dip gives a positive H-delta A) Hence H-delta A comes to 3.8 Ang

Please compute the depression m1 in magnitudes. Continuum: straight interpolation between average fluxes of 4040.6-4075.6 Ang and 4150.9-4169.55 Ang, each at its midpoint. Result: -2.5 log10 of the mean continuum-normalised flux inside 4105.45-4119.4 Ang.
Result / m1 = 0.11 mag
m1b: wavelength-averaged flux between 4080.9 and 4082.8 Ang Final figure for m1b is 19.4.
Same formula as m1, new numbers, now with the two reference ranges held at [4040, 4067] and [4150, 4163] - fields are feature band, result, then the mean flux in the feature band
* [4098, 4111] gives 0.17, 16.5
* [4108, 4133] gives 0.04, 18.5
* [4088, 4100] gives 0.14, 17.2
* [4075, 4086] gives 0.04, 18.9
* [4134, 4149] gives -0.01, 19.3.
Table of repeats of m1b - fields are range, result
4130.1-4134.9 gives 18.4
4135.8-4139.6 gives 19.4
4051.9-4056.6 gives 19.7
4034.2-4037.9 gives 19.9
